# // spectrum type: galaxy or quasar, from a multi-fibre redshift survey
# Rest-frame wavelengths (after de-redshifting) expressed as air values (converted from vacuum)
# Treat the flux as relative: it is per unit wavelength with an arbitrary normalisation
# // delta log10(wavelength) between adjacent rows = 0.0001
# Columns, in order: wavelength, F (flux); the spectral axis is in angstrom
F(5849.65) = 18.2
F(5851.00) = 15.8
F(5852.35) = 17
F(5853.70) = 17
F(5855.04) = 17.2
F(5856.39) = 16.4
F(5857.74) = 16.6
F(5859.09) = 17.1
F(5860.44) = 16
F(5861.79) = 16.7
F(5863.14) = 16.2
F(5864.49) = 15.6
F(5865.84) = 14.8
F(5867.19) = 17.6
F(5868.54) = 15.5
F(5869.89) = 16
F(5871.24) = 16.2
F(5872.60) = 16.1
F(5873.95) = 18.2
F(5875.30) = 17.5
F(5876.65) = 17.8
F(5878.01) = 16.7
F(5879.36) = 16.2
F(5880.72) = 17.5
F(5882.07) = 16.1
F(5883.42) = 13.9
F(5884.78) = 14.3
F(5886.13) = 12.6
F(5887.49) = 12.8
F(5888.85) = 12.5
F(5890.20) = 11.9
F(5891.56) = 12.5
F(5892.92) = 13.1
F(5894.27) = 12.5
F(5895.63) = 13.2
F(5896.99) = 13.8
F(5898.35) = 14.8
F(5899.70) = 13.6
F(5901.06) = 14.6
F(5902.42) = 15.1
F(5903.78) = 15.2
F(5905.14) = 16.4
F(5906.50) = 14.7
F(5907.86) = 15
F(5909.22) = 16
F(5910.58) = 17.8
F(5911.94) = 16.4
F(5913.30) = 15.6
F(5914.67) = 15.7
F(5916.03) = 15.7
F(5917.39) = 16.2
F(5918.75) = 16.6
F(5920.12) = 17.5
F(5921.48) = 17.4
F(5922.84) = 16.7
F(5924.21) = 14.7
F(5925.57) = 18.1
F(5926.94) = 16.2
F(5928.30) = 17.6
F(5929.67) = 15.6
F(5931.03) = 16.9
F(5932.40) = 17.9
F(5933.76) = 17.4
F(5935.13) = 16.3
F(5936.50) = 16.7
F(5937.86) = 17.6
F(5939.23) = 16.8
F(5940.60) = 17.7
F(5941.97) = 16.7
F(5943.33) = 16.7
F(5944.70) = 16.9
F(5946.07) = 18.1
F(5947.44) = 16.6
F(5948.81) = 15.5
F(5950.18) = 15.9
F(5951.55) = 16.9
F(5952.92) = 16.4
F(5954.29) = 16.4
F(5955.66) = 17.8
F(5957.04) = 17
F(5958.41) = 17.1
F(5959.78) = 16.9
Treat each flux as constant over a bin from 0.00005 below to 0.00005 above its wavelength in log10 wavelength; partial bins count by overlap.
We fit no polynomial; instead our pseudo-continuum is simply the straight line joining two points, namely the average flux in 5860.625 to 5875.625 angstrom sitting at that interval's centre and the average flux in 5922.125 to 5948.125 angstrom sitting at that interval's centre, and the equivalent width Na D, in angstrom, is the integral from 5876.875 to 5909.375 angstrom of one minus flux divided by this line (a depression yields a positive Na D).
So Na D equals 4.3 angstrom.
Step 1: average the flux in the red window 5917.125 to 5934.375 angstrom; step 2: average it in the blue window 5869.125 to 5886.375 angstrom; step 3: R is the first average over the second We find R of 1.04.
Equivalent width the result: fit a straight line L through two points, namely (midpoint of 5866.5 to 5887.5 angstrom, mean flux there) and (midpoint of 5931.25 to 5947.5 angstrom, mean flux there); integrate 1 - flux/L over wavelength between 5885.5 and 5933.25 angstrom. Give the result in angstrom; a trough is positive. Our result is 4.0 angstrom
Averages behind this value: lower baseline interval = 16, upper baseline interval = 17.1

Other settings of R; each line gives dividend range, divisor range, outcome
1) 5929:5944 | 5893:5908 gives 1.18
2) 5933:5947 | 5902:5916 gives 1.08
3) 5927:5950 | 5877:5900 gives 1.20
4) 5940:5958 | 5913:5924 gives 1.03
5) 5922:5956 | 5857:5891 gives 1.07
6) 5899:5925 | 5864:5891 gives 1.02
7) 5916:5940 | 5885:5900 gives 1.29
